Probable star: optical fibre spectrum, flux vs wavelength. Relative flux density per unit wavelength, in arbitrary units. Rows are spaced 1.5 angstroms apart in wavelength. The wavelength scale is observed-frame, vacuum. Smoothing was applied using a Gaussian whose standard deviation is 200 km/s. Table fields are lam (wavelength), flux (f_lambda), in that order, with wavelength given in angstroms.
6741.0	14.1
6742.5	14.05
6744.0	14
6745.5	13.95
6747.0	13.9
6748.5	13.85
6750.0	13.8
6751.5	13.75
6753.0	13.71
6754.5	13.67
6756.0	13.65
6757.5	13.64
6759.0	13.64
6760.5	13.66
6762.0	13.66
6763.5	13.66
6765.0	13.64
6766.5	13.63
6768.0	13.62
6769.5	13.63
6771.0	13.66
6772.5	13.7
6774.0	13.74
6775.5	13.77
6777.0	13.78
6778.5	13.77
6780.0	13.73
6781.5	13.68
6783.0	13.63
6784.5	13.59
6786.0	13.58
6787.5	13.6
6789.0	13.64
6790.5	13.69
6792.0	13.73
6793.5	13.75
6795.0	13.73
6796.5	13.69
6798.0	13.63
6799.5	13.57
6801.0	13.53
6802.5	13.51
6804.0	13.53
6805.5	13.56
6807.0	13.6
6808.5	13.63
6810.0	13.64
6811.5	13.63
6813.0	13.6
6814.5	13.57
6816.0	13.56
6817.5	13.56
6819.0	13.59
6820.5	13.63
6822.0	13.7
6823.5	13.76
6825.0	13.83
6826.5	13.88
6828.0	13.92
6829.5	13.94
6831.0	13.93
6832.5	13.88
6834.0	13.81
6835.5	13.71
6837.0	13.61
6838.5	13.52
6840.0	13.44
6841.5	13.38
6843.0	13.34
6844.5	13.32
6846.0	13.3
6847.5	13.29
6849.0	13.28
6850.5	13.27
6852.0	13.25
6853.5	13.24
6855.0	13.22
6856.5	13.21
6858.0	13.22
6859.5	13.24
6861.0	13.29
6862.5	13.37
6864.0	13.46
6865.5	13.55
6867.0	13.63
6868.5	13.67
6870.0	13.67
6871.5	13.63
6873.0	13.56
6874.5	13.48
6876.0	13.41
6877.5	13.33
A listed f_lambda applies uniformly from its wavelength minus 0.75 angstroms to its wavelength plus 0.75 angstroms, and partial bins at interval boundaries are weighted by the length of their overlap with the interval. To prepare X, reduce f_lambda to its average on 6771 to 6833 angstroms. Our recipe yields 13.7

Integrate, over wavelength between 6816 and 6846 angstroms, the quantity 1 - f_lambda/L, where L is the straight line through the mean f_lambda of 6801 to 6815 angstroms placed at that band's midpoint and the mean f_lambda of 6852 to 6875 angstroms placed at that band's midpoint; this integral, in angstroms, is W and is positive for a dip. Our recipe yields -0.3 angstroms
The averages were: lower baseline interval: 13.6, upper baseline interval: 13.4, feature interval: 13.7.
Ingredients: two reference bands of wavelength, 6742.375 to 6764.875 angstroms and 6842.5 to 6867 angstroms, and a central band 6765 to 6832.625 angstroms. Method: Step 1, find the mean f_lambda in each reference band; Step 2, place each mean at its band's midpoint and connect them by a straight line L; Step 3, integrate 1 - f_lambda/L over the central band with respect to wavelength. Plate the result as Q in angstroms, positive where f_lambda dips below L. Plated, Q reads -0.6 angstroms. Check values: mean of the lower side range 13.8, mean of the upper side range 13.3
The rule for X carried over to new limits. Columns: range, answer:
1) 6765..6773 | 13.6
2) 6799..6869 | 13.5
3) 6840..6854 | 13.3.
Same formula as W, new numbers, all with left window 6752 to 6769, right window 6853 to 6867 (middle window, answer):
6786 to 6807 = -0.1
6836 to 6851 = 0.0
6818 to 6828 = -0.2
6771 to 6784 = -0.1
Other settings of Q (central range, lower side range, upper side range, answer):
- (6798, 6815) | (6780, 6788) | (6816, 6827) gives 0.1 angstroms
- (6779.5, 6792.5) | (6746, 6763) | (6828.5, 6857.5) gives 0.0 angstroms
